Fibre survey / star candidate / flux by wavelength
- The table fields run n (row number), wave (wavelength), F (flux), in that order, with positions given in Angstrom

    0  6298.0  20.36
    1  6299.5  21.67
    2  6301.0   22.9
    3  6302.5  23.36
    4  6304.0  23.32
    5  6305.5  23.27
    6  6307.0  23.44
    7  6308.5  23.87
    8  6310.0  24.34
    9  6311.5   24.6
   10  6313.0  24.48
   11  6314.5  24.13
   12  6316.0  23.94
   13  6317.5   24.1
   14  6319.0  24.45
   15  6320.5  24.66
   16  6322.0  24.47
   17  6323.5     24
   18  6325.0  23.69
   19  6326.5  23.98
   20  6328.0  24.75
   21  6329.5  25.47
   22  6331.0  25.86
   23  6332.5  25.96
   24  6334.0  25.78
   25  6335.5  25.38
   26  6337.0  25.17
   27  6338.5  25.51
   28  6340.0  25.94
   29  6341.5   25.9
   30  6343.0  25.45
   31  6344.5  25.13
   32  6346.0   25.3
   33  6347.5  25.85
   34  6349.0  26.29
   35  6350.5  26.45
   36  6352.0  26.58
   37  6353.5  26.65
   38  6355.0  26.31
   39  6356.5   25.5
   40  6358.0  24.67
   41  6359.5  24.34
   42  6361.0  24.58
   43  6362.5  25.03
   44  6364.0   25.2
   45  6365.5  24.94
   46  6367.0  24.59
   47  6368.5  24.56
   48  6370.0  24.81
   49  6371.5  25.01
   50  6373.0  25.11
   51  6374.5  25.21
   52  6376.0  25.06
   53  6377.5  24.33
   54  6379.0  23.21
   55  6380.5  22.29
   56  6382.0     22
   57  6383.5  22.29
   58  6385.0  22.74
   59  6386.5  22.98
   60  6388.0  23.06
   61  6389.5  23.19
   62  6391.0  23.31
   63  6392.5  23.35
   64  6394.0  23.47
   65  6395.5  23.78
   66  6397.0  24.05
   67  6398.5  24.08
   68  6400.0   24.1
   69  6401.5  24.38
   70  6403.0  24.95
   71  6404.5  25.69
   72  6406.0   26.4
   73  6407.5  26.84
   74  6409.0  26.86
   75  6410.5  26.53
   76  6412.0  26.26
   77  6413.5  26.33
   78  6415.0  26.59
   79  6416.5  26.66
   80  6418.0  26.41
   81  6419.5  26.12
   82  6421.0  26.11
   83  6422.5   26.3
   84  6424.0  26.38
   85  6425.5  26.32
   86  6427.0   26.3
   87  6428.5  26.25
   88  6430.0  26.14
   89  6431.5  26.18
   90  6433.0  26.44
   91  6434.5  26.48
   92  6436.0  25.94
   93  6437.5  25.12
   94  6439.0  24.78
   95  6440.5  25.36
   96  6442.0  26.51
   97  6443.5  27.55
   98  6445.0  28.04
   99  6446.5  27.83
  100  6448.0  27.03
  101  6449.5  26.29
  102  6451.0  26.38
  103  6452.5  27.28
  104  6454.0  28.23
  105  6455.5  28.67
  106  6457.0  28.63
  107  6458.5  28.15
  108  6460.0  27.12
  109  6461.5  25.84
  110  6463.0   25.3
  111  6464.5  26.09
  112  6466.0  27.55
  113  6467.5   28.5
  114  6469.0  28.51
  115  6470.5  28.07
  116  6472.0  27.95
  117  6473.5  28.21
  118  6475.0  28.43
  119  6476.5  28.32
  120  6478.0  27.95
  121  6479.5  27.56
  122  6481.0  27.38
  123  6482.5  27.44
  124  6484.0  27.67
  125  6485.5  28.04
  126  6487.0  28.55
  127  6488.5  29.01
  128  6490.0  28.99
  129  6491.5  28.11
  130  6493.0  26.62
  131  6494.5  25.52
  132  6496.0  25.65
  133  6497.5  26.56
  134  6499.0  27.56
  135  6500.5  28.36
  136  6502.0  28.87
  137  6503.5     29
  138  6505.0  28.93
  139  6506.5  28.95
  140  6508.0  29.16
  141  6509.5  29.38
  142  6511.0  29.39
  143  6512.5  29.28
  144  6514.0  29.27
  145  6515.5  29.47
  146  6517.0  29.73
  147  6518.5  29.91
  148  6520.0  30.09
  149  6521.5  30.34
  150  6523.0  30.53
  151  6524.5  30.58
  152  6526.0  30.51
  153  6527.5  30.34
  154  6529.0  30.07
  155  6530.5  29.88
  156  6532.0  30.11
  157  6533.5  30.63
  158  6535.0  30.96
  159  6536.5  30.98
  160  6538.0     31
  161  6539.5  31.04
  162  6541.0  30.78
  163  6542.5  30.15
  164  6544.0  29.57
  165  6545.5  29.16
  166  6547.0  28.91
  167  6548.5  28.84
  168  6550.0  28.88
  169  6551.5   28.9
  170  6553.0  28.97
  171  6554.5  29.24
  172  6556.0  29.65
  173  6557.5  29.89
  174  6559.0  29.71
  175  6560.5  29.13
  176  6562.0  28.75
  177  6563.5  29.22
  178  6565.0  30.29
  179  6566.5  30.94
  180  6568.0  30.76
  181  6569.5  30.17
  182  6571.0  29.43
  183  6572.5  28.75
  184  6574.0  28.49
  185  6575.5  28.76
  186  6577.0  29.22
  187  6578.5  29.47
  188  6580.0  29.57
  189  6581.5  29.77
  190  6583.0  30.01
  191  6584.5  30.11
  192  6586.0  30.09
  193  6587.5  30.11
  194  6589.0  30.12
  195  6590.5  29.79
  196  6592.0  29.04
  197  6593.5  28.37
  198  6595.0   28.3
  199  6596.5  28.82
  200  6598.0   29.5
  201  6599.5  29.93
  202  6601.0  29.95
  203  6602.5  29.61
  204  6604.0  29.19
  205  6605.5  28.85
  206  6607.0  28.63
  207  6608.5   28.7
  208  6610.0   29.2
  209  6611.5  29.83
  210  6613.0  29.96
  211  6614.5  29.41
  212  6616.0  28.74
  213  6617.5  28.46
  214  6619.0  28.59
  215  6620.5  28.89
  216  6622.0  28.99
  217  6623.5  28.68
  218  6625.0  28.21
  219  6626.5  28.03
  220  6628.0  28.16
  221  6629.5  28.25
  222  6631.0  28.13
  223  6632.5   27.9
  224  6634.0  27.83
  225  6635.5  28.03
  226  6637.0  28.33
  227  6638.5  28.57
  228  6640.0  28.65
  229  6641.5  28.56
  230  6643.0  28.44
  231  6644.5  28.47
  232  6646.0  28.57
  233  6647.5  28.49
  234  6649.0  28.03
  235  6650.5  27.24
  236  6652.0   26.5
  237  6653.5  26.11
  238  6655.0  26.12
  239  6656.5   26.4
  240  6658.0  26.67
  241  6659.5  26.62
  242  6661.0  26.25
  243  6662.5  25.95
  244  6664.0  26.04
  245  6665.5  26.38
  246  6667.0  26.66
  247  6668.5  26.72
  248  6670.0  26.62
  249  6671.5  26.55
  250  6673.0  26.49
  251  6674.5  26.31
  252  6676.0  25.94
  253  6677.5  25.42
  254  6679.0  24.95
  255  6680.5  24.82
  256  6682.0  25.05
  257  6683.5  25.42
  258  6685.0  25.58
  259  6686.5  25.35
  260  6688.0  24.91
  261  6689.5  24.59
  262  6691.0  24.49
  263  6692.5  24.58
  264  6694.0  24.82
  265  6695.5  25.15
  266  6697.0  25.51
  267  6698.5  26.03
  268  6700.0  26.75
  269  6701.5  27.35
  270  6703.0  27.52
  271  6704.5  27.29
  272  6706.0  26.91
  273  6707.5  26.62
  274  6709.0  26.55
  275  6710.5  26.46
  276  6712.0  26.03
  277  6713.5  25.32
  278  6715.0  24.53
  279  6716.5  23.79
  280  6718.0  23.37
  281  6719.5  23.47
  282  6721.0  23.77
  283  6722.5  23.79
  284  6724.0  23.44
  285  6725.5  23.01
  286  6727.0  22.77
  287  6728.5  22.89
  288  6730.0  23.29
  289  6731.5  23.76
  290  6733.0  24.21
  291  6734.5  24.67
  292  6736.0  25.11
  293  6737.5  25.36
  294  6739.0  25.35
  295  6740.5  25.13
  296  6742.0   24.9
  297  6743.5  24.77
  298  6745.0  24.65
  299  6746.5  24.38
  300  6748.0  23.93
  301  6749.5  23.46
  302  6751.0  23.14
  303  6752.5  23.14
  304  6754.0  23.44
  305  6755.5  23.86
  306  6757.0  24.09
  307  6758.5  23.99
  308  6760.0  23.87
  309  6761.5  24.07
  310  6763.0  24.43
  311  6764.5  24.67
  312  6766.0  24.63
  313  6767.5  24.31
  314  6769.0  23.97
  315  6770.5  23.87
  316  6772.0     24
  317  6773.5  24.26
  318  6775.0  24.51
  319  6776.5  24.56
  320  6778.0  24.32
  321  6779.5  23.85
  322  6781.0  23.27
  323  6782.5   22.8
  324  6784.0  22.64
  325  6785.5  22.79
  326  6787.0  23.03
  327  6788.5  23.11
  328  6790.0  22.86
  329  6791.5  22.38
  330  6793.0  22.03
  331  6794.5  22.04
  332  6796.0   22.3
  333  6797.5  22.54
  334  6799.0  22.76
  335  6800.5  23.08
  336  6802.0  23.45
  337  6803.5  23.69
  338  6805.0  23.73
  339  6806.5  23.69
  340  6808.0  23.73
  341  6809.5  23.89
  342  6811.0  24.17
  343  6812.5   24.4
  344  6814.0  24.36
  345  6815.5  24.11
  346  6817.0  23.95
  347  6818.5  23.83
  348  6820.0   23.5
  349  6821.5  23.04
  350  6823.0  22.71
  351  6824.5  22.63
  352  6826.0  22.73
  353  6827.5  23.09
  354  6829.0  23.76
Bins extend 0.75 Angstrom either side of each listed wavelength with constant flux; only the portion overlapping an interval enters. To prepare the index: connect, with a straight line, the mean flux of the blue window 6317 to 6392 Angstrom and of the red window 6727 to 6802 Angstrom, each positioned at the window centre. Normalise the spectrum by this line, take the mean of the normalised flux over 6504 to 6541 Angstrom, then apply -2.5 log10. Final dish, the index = -0.23 mag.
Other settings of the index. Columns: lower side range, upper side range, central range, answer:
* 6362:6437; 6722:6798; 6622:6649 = -0.171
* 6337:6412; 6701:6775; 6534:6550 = -0.216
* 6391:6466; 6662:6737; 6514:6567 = -0.161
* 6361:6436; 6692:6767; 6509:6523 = -0.192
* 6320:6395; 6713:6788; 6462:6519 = -0.152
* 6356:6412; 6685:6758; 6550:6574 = -0.199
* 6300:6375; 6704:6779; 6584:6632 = -0.183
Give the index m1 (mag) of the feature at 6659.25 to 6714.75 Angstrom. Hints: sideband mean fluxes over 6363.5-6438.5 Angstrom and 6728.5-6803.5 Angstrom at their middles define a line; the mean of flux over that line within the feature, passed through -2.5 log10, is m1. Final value -0.08 mag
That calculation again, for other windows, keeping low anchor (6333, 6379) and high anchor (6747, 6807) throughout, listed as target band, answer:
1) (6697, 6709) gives -0.128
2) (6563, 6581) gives -0.210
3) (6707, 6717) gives -0.081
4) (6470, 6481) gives -0.132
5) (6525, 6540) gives -0.237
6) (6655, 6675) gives -0.105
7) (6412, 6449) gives -0.058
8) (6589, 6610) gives -0.199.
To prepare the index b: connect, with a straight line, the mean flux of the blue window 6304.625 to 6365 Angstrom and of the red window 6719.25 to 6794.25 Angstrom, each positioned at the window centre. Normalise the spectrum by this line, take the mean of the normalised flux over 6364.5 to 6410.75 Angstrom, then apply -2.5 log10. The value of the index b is 0.03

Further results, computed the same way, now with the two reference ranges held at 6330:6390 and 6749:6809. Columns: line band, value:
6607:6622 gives -0.206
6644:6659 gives -0.141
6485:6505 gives -0.140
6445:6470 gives -0.118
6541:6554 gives -0.204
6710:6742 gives -0.026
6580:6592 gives -0.233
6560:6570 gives -0.230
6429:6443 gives -0.056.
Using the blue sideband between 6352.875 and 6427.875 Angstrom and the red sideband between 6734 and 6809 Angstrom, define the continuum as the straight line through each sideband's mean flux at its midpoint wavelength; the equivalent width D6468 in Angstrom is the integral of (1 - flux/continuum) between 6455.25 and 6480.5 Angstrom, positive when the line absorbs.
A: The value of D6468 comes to -3.1 Angstrom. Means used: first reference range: 24.9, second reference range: 23.8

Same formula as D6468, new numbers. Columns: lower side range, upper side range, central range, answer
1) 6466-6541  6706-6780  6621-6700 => -2.5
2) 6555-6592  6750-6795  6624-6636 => -0.1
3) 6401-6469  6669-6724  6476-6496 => -1.0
